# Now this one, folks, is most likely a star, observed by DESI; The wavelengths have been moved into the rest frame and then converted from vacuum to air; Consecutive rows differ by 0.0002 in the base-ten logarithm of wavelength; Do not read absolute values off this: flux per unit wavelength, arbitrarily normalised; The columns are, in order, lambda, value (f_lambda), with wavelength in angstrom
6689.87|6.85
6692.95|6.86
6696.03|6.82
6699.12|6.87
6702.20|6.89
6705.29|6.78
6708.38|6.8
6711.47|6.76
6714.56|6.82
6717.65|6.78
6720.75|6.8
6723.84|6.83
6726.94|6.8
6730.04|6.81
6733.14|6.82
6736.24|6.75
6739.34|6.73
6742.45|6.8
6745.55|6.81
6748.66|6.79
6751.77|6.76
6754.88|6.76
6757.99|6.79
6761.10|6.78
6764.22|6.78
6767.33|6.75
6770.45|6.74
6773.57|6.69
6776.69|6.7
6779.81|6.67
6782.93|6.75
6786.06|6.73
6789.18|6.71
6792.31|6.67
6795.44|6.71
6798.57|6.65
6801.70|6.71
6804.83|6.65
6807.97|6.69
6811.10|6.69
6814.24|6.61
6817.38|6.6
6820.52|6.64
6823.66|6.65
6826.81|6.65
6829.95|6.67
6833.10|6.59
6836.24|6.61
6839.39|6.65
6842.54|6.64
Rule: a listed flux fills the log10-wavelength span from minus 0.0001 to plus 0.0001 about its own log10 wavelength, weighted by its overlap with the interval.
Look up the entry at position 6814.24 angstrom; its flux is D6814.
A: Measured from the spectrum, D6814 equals 6.61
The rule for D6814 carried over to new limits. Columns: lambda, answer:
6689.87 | 6.85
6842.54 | 6.64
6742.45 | 6.8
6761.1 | 6.78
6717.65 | 6.78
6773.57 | 6.69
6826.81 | 6.65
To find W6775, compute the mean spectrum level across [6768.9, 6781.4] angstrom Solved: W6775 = 6.7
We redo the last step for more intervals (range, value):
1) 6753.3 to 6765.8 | 6.78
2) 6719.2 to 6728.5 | 6.81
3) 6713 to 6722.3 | 6.8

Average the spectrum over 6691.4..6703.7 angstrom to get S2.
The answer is 6.86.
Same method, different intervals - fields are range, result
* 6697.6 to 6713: 6.82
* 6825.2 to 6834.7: 6.64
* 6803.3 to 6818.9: 6.65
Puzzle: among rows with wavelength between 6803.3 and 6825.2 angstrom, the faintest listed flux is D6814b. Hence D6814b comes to 6.6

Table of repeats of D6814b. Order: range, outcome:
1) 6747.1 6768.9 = 6.75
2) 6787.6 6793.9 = 6.67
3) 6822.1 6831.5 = 6.65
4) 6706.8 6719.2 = 6.76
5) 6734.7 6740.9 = 6.73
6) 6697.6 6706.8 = 6.78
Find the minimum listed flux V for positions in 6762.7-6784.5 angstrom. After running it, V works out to 6.67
